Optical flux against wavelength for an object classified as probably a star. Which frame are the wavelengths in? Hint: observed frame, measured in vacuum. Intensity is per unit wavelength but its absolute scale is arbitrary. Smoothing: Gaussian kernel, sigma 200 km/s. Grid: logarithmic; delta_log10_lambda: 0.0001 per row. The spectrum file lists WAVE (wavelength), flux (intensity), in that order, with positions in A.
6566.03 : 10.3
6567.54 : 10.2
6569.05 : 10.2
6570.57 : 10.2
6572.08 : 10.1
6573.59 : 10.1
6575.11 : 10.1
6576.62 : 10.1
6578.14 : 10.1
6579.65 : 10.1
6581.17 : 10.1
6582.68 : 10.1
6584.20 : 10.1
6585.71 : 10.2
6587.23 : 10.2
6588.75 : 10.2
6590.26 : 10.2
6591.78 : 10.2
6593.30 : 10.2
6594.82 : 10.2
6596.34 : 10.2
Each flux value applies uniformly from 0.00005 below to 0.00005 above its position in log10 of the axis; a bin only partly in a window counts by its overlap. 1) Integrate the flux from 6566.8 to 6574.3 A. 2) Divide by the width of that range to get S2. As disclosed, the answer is 10.2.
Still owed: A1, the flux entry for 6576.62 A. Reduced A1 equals 10.1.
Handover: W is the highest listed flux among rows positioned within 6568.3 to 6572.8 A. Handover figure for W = 10.2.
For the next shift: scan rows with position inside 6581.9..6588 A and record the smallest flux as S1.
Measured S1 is 10.1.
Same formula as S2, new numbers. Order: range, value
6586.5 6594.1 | 10.2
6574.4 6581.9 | 10.1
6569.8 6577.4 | 10.1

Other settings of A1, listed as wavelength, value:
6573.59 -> 10.1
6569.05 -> 10.2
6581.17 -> 10.1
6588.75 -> 10.2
